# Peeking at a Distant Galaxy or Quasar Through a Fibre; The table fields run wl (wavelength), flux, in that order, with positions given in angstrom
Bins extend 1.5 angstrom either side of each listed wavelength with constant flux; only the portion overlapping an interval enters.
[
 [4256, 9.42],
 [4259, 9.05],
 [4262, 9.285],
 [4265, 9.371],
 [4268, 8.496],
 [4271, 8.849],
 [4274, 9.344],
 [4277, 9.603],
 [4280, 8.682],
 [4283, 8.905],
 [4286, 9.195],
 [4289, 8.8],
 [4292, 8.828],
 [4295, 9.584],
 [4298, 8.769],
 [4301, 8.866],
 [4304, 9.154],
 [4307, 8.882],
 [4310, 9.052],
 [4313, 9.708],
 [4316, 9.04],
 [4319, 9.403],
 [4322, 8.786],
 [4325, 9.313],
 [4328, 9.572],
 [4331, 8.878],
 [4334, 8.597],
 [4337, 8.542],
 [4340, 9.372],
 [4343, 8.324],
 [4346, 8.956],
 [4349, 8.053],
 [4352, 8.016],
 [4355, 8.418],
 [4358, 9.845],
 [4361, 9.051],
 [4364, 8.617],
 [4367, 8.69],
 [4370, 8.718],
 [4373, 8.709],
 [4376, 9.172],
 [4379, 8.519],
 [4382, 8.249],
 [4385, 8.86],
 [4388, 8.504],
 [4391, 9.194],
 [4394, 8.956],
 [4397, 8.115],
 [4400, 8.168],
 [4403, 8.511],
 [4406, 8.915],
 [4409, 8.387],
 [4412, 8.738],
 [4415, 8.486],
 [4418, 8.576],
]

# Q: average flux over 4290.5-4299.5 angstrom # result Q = 9.06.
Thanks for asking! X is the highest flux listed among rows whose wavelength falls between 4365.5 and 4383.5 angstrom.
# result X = 9.172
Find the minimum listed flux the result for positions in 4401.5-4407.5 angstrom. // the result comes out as 8.511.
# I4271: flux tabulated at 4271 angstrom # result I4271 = 8.849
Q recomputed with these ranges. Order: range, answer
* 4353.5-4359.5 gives 9.13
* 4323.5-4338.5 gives 8.98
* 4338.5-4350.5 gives 8.68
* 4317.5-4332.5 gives 9.19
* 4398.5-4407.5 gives 8.53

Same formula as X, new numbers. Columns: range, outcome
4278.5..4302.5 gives 9.584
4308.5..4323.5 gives 9.708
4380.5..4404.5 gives 9.194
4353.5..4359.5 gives 9.845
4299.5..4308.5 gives 9.154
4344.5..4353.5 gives 8.956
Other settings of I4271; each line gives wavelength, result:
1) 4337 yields 8.542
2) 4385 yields 8.86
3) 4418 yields 8.576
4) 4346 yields 8.956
